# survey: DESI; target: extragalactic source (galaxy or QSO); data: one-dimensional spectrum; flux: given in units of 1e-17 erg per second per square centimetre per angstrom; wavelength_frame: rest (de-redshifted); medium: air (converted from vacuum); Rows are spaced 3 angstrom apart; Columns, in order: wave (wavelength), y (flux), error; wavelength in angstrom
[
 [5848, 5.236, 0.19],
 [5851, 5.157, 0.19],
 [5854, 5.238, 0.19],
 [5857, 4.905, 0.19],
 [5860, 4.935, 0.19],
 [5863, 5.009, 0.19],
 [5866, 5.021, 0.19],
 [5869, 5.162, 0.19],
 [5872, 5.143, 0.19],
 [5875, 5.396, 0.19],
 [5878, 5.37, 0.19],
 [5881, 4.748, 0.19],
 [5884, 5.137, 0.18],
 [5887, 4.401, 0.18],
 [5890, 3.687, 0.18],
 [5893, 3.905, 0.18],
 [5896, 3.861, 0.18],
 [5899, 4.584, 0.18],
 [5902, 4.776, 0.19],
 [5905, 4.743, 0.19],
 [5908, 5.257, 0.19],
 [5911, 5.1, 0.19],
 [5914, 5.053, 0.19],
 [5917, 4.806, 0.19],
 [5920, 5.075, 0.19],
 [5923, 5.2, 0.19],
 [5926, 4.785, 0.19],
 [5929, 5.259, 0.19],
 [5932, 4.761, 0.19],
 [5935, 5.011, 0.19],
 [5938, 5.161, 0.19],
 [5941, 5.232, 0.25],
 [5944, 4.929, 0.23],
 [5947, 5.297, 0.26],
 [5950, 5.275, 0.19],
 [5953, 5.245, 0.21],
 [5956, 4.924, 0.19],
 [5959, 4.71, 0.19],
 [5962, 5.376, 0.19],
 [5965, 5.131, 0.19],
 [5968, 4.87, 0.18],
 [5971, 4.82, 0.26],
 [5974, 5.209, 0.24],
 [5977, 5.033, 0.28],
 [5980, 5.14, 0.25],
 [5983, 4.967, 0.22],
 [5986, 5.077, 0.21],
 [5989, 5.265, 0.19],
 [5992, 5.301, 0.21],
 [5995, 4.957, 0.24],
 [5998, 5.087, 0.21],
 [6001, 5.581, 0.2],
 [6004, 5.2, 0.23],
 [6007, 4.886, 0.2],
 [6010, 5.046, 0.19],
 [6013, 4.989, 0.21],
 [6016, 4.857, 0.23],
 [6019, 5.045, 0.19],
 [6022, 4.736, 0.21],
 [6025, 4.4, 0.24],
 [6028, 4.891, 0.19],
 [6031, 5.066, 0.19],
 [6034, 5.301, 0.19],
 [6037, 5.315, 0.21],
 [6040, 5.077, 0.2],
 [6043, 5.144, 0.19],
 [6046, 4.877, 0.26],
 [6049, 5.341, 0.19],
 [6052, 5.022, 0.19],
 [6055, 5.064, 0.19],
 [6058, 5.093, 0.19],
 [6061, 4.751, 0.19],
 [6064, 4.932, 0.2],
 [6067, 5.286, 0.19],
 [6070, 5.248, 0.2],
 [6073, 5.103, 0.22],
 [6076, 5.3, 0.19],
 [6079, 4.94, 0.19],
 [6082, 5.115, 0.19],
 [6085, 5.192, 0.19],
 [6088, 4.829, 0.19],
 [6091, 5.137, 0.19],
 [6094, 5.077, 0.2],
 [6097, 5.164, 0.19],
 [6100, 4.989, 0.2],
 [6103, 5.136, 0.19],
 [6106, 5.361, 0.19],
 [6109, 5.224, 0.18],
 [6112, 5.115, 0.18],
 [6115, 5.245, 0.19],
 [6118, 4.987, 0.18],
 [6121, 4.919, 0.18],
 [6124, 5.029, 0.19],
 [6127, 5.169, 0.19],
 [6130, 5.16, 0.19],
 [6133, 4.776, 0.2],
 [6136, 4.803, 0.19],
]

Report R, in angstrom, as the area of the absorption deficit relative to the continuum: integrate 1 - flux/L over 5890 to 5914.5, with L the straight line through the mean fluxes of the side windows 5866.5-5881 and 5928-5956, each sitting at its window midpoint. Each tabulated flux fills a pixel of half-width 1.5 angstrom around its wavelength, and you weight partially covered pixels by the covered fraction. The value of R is 2.7 angstrom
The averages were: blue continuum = 5.2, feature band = 4.58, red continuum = 5.12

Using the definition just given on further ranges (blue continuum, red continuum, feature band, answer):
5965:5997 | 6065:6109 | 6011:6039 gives 0.75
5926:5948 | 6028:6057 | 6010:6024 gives 0.56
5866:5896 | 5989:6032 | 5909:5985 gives -2.79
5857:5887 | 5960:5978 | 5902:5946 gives 0.35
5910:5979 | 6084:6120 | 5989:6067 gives 0.62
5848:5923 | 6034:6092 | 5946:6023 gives -1.28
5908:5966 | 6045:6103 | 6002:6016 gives 0.13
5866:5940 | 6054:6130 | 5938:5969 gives -1.17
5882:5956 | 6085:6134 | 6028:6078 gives -0.91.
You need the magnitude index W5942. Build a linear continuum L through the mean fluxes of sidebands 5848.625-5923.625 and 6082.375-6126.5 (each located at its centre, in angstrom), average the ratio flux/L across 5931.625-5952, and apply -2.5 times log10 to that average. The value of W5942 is -0.04 mag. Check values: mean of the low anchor 4.87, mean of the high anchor 5.1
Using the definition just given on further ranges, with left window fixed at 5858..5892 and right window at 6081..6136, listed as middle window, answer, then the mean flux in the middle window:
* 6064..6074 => -0.03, 5.18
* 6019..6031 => 0.05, 4.77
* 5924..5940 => -0.01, 5.01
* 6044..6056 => -0.01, 5.08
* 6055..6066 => 0.02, 4.96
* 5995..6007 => -0.04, 5.2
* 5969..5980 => -0.01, 5.03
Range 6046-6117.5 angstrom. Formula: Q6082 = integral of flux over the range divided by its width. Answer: 5.11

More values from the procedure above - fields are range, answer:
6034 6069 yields 5.09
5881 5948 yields 4.81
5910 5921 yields 5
